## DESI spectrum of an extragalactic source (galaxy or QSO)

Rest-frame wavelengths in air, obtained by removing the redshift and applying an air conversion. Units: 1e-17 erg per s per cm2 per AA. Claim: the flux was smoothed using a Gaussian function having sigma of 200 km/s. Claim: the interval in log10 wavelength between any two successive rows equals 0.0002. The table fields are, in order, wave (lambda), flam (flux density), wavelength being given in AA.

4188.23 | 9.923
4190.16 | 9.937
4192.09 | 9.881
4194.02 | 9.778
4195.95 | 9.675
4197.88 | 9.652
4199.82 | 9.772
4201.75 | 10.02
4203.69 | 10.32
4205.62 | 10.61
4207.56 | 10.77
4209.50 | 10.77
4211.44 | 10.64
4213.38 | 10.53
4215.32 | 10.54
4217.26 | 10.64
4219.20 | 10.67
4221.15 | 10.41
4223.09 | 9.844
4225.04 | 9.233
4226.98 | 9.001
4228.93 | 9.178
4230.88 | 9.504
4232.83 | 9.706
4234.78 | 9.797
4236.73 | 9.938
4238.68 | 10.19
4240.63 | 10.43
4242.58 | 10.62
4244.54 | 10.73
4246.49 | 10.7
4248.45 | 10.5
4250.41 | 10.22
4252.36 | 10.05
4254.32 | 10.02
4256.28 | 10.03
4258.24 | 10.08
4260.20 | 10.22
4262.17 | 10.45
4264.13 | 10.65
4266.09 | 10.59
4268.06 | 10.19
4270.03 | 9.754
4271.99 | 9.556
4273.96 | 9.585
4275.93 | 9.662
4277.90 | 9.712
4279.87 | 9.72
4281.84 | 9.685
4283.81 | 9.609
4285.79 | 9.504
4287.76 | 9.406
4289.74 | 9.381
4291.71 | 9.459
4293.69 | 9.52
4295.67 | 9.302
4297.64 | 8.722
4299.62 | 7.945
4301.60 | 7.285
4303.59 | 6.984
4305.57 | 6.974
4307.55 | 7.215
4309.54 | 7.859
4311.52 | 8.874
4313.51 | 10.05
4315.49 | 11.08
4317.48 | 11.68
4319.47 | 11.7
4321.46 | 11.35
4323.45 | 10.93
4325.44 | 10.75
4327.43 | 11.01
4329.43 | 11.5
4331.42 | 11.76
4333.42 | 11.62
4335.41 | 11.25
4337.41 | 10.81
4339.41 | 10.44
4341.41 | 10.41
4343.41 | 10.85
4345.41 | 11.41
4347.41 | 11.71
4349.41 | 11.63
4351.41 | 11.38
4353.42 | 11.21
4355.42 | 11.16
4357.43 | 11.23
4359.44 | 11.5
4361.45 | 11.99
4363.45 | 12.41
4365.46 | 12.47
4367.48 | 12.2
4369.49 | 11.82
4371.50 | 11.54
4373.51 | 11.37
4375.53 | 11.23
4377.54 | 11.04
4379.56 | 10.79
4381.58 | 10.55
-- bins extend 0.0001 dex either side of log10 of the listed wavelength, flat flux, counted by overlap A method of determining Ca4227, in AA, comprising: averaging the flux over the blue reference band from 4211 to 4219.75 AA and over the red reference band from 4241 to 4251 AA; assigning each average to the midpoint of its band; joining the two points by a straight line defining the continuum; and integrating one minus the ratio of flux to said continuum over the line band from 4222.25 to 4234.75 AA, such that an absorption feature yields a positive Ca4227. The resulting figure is 1.4 AA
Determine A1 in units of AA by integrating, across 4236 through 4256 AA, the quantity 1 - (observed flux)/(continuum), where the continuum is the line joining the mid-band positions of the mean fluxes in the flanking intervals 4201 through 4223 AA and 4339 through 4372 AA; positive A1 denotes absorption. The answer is 0.8 AA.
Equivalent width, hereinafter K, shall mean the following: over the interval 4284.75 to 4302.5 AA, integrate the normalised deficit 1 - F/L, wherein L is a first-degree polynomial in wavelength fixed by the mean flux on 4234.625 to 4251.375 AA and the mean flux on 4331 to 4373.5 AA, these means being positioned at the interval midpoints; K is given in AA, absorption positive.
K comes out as 3.1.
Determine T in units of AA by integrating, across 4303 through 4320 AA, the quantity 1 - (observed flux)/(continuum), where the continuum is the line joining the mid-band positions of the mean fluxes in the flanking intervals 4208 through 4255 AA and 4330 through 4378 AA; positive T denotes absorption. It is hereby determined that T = 2.9 AA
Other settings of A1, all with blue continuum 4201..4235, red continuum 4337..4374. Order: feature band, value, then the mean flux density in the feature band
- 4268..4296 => 3.0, 9.59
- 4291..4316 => 5.6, 8.5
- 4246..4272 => 0.7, 10.2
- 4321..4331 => 0.0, 11.1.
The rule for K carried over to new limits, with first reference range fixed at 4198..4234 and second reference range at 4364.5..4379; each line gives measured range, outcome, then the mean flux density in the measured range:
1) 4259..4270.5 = 0.3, 10.3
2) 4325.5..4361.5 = 0.4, 11.2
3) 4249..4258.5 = 0.3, 10.1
